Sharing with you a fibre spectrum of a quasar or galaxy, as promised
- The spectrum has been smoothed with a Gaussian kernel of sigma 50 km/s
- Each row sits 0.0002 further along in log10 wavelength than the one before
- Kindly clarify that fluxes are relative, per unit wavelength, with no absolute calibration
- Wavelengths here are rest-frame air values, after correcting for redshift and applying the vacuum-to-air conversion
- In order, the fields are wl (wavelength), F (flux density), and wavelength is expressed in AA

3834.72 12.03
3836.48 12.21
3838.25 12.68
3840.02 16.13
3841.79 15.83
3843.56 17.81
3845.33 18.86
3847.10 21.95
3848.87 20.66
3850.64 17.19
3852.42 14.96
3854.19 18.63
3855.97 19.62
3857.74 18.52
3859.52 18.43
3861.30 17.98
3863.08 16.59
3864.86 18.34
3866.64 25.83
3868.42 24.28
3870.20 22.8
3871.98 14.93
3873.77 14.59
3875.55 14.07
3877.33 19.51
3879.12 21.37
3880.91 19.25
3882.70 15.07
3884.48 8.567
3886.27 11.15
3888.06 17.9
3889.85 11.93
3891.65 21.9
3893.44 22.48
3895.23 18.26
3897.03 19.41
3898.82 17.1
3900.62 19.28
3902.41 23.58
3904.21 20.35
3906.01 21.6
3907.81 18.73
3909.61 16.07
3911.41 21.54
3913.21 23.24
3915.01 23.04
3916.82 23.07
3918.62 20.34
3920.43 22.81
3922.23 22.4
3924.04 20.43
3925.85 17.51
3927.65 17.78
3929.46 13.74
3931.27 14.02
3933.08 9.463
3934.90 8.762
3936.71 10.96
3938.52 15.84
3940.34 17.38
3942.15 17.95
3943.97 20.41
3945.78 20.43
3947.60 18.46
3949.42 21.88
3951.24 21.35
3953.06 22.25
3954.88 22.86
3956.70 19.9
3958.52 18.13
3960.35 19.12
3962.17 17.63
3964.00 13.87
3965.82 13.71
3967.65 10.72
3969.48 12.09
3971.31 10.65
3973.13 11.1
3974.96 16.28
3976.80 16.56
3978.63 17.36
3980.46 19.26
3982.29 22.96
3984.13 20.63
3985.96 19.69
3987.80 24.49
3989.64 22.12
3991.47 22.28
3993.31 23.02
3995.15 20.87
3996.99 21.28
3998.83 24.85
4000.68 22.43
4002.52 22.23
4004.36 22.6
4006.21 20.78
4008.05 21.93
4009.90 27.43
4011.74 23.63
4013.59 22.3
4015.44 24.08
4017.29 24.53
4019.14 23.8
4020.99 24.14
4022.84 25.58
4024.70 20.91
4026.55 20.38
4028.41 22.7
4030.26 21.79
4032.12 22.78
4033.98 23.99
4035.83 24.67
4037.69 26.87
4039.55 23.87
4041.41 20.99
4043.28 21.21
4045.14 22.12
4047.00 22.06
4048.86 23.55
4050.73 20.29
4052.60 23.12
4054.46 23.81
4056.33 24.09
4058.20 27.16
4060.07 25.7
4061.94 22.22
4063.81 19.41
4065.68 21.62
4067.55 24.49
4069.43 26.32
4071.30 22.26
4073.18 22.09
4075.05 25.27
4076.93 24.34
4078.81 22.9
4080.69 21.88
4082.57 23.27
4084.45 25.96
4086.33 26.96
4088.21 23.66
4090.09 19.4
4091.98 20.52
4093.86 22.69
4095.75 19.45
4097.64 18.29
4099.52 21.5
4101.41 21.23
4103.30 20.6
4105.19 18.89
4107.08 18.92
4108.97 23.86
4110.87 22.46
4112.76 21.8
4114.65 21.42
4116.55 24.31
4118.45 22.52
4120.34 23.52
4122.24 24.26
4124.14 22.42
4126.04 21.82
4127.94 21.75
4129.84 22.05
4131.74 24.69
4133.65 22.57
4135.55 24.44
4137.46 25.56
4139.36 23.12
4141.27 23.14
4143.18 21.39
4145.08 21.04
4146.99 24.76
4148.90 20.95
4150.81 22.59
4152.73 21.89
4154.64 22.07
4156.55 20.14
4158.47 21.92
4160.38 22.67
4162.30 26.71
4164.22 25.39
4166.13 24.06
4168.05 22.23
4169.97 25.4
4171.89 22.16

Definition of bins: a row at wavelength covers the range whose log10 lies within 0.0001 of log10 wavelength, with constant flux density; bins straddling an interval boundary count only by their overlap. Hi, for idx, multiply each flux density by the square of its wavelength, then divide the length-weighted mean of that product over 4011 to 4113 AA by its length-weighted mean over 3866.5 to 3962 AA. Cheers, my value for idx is 1.32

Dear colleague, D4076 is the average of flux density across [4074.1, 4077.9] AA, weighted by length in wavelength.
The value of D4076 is 24.8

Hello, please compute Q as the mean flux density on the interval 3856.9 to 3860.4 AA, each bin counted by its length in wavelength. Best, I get 18.5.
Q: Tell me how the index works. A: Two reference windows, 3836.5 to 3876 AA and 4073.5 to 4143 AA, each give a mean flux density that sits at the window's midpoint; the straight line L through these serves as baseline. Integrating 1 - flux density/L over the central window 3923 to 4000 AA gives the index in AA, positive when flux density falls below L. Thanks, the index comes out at 8.1 AA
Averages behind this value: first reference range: 18.1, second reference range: 22.5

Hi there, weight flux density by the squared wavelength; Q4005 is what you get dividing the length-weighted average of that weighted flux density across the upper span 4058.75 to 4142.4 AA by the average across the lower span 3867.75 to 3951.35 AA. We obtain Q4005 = 1.37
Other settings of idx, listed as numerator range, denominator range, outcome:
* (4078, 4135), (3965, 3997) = 1.31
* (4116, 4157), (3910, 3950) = 1.39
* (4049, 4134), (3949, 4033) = 1.16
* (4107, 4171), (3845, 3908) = 1.41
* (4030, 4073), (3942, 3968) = 1.30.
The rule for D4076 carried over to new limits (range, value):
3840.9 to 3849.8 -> 19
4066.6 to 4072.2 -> 24.4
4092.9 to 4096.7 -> 21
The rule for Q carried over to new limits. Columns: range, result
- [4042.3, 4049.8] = 22.2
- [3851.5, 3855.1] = 16.8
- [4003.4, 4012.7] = 23.3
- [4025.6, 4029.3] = 21.5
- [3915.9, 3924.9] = 21.8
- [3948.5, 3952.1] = 21.6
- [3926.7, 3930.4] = 15.8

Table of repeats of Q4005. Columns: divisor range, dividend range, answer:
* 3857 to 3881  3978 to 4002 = 1.21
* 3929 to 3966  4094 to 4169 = 1.43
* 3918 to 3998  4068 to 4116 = 1.32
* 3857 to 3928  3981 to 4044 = 1.27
